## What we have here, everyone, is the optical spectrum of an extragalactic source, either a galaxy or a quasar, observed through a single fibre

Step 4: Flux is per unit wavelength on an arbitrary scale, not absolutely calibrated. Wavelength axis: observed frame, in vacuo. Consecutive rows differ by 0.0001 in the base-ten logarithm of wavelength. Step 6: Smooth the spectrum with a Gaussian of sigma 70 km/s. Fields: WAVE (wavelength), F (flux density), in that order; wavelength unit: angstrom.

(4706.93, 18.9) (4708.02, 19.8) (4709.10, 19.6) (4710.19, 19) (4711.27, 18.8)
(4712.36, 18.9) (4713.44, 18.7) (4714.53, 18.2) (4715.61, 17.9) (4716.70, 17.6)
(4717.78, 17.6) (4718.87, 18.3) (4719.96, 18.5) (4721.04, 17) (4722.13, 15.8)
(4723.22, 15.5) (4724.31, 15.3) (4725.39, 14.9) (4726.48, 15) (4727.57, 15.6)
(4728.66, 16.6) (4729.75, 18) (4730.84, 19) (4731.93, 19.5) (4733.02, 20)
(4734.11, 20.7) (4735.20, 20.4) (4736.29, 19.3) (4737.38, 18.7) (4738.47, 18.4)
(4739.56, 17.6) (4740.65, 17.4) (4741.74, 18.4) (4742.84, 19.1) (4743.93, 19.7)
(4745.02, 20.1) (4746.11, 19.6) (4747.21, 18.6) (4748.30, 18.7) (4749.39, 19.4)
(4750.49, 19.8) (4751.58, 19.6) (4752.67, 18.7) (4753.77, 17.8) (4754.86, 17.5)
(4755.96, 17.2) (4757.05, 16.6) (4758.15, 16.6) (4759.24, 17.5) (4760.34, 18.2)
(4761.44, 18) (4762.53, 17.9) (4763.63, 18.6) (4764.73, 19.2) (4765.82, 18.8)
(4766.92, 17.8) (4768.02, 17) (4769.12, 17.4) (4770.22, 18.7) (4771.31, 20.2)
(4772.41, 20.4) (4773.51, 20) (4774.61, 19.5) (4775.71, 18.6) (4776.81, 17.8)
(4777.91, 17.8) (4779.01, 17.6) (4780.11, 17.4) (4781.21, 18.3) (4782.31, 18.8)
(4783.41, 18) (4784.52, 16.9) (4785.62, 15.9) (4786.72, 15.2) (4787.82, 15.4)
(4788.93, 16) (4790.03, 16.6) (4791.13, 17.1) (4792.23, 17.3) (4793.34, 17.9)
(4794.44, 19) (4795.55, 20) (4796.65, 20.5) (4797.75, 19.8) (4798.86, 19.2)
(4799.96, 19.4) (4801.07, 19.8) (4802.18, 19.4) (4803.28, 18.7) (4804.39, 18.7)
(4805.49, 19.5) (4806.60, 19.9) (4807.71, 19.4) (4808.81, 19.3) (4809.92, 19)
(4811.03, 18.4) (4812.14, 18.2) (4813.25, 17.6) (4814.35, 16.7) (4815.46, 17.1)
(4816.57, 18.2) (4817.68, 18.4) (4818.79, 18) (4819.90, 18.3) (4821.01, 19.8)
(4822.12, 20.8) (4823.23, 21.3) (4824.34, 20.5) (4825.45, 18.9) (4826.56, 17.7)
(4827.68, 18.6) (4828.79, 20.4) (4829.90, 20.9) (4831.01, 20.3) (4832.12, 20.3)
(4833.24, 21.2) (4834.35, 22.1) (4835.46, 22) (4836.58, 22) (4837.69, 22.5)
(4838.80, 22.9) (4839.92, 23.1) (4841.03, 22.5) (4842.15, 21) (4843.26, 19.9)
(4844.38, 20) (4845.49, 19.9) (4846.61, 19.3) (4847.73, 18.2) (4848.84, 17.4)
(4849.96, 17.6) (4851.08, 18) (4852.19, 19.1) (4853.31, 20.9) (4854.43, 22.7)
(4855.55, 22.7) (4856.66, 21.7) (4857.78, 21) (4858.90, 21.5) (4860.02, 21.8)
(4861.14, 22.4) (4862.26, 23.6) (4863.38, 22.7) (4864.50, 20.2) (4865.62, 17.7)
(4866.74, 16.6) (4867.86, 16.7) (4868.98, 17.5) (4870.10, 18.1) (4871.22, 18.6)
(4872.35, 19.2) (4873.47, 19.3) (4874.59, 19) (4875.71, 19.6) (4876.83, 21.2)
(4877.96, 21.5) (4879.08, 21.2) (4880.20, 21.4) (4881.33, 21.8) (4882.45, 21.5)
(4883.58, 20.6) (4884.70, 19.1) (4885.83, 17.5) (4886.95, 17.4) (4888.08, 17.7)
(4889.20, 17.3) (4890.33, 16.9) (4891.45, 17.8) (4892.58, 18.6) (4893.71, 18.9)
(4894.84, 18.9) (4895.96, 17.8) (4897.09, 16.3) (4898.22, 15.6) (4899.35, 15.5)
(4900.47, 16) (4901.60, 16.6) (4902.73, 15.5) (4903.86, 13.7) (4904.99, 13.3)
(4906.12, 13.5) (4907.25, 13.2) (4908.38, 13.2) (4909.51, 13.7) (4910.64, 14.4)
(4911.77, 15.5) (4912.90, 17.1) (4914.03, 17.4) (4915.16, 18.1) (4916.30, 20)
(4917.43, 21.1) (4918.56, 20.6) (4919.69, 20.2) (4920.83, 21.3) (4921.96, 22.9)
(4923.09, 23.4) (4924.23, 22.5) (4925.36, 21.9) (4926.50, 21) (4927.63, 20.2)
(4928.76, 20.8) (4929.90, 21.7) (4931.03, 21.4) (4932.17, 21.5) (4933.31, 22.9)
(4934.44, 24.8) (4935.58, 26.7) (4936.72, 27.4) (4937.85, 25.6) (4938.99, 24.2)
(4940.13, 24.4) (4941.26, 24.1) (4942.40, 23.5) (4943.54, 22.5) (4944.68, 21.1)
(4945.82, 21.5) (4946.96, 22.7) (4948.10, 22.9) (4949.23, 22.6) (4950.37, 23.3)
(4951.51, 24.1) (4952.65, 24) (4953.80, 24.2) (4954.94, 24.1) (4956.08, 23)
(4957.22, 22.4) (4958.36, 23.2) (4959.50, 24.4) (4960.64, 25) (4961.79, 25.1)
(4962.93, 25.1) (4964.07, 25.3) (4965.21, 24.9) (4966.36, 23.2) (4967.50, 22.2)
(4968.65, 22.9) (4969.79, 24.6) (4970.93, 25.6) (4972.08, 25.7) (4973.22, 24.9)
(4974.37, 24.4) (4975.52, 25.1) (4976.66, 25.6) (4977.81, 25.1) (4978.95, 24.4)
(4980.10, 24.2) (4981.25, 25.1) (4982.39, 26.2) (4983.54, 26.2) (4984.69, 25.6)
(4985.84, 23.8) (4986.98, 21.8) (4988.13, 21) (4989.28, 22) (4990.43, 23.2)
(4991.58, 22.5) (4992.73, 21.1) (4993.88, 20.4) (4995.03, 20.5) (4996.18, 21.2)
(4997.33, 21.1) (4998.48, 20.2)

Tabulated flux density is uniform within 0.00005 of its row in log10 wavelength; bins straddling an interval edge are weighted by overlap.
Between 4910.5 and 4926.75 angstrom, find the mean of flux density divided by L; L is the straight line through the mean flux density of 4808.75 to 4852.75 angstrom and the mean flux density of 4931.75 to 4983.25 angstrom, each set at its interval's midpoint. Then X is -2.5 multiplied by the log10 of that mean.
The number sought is 0.15 mag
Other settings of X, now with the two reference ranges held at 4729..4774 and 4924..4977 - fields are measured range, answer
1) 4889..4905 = 0.32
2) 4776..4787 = 0.12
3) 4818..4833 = 0.05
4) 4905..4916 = 0.44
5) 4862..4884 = 0.10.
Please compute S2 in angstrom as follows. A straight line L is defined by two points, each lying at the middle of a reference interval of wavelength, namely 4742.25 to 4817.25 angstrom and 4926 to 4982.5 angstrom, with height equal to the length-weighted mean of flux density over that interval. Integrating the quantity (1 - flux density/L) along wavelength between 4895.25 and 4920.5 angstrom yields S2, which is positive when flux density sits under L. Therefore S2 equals 6.8 angstrom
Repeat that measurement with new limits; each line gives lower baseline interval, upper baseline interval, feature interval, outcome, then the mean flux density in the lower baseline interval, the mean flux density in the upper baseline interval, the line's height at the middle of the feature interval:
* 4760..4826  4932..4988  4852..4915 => 9.0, 18.5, 24.1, 21.5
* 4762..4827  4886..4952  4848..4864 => -1.5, 18.5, 19.7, 19.1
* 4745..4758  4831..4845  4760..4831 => 5.3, 18.5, 21.6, 20.1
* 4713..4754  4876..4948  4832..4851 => -1.6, 18.2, 19.7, 19.1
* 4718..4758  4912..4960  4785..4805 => 1.3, 18.1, 22.4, 19.3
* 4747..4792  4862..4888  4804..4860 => -3.0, 18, 19.6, 18.9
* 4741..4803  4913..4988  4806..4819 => 0.7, 18.3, 23.3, 19.5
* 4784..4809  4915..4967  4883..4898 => 2.4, 18.3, 23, 21.4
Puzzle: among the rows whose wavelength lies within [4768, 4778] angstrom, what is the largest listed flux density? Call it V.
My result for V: 20.4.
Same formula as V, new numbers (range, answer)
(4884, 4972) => 27.4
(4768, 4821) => 20.5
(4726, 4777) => 20.7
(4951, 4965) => 25.3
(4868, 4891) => 21.8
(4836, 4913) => 23.6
